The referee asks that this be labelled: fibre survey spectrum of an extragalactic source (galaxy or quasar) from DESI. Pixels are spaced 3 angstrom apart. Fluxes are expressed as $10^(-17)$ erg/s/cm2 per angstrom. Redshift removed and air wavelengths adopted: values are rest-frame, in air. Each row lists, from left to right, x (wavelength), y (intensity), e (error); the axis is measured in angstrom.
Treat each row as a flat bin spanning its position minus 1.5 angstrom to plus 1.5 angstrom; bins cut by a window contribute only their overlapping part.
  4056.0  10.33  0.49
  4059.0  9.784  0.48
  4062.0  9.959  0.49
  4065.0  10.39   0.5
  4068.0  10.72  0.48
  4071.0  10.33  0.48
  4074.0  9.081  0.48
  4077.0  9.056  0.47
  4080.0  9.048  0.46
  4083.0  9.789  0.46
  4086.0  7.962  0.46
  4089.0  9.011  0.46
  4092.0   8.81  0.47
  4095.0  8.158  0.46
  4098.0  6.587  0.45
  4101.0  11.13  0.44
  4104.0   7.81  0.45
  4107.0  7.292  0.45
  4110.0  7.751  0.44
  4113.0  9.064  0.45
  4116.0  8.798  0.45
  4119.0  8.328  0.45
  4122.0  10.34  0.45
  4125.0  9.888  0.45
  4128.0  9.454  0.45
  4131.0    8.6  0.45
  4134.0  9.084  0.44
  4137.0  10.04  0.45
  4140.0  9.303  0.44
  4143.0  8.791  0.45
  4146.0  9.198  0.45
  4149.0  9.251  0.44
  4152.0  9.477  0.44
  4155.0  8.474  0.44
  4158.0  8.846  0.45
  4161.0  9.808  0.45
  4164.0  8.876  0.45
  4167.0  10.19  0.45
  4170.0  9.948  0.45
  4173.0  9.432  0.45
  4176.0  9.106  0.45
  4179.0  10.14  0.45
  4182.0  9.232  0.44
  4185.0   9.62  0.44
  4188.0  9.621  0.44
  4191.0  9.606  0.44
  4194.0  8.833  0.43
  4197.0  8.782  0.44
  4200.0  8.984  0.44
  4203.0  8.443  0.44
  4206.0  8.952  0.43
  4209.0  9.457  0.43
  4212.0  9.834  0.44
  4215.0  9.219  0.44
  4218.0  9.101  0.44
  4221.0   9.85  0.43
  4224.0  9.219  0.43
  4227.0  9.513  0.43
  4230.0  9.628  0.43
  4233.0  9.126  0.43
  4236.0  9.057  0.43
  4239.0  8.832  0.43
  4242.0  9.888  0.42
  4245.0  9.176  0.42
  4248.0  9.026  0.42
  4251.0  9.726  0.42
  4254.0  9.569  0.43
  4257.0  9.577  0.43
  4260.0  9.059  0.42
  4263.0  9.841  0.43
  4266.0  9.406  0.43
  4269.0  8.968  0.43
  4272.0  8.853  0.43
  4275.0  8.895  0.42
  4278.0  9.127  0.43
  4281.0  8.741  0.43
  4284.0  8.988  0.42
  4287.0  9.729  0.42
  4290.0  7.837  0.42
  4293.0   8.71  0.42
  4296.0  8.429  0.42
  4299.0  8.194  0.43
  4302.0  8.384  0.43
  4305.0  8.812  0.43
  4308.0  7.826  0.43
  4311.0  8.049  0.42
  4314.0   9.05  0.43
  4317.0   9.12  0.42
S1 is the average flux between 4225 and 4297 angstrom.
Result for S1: 9.16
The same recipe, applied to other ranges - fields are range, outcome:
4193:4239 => 9.19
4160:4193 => 9.58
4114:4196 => 9.34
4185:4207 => 9.07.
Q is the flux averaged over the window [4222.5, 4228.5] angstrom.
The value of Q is 9.37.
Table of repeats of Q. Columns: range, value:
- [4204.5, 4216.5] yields 9.37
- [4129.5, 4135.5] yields 8.84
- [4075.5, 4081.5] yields 9.05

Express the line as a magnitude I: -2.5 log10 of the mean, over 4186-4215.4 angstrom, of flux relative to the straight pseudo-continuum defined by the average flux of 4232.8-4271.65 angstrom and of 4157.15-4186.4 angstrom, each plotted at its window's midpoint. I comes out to 0.03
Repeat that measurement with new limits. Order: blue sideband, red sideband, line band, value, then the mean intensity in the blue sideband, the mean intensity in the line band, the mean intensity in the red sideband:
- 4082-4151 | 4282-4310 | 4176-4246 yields -0.073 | 8.89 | 9.31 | 8.54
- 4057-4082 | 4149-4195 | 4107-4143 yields 0.062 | 9.81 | 9.06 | 9.41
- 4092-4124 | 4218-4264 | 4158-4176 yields -0.072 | 8.56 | 9.54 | 9.39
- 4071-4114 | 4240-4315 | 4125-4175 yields -0.067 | 8.67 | 9.31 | 8.95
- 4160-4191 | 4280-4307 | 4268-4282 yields -0.017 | 9.59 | 8.92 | 8.63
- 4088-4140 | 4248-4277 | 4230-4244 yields -0.005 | 8.84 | 9.27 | 9.3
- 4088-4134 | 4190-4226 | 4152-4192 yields -0.050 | 8.74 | 9.45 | 9.19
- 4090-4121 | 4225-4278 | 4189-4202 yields -0.011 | 8.41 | 9.05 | 9.3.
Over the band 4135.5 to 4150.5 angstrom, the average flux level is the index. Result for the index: 9.32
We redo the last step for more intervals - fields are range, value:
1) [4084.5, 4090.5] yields 8.49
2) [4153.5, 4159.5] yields 8.66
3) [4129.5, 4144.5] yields 9.16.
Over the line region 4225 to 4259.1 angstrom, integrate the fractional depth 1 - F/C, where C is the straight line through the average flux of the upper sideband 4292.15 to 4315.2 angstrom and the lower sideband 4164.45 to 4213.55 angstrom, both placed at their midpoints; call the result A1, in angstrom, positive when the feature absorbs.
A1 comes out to -1.67 angstrom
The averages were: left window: 9.38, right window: 8.42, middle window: 9.37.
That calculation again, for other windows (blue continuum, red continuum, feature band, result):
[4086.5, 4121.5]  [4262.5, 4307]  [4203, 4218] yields -1.0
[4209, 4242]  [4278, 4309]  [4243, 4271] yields -1.1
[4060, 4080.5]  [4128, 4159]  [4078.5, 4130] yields 3.9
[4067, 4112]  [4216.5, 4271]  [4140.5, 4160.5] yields -0.1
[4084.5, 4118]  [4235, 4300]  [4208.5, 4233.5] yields -1.6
